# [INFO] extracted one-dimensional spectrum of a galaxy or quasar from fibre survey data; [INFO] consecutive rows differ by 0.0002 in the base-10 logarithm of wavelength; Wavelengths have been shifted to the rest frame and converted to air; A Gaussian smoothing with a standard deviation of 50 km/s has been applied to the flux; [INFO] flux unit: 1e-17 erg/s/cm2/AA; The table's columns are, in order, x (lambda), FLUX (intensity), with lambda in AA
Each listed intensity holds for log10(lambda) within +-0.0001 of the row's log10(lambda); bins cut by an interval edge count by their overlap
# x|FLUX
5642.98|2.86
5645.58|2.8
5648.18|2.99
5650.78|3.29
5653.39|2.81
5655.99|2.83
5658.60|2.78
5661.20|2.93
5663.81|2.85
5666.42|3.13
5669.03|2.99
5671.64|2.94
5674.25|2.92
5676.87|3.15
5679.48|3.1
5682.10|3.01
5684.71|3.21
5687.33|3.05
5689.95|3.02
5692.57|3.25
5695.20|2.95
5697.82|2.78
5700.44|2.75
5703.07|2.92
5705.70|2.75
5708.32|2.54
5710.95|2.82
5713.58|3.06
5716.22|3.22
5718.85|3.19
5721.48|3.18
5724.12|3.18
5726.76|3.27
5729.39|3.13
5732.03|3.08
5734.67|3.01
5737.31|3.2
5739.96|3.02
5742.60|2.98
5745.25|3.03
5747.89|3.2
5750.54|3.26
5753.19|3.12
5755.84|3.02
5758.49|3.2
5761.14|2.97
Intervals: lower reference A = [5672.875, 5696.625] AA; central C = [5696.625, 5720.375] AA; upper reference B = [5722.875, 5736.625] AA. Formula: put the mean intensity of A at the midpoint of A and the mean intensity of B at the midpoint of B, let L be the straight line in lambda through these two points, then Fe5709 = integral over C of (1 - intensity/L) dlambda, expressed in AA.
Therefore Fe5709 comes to 1.6 AA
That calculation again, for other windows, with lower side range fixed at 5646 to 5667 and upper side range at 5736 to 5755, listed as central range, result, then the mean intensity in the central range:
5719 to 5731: -0.45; 3.19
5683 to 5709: 0.71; 2.93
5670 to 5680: -0.15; 3.02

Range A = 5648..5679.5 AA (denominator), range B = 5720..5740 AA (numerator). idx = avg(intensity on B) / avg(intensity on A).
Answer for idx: 1.06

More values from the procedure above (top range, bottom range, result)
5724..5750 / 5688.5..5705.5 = 1.06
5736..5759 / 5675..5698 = 1.01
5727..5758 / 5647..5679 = 1.05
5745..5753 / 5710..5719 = 1.04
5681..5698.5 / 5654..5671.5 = 1.05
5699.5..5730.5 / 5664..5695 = 0.98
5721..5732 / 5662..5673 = 1.07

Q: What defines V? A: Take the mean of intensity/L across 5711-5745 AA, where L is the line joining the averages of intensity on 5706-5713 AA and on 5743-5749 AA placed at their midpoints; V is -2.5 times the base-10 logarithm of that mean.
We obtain -0.07 mag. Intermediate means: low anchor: 2.73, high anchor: 3.09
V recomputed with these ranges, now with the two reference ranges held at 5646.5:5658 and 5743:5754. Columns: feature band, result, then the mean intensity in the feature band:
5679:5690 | -0.02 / 3.08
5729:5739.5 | 0.01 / 3.09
